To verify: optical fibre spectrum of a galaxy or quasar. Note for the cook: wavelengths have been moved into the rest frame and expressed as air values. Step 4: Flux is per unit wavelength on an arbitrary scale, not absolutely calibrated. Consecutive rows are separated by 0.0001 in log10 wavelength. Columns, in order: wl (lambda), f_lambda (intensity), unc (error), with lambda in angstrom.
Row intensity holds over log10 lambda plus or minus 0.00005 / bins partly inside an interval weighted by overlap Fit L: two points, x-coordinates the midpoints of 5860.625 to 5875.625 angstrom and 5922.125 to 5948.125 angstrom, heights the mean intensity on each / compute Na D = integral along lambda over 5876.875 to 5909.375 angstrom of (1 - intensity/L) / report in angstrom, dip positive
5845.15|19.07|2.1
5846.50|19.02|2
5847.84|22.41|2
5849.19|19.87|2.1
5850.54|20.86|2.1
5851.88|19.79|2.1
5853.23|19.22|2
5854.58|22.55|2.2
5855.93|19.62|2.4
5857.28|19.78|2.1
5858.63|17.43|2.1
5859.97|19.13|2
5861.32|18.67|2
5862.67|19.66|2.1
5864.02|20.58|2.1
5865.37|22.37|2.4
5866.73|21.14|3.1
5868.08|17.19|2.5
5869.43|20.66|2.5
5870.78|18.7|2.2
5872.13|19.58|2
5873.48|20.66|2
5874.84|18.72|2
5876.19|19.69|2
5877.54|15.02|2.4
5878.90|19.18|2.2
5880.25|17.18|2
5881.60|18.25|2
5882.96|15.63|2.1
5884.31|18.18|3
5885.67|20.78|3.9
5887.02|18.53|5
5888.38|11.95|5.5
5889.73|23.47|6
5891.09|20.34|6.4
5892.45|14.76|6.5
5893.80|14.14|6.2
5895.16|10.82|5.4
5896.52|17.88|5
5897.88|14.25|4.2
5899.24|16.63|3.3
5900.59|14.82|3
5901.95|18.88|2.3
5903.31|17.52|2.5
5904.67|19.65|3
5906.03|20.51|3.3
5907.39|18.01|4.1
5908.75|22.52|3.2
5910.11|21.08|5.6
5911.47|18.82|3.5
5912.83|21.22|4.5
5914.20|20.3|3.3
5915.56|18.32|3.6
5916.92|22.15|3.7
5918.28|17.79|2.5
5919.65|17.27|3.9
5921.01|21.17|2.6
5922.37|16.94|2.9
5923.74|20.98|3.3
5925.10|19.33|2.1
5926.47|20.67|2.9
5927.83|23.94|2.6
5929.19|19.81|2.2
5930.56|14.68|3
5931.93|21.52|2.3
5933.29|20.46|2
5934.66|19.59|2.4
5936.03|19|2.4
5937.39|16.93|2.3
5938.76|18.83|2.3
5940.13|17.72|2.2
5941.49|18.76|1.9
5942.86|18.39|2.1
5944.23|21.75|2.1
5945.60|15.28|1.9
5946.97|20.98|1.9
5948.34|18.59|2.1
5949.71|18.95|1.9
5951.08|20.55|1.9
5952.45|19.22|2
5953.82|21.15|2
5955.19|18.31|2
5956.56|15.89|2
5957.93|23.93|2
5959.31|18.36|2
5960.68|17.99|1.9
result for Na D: 3.57 angstrom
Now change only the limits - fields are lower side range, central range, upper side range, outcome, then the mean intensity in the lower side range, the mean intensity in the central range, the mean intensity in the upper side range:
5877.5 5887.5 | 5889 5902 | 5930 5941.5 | 1.2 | 18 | 16.5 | 18.7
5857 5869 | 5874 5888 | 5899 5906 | 0.6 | 19.6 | 18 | 17.8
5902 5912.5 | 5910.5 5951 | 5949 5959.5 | 0.7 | 19.7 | 19.3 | 19.6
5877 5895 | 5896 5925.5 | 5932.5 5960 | -1.4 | 17.3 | 18.9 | 19.1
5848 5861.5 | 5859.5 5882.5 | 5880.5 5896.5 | -0.8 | 19.8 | 19.2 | 17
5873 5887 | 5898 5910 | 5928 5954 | 0.1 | 18.3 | 18.5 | 19.1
